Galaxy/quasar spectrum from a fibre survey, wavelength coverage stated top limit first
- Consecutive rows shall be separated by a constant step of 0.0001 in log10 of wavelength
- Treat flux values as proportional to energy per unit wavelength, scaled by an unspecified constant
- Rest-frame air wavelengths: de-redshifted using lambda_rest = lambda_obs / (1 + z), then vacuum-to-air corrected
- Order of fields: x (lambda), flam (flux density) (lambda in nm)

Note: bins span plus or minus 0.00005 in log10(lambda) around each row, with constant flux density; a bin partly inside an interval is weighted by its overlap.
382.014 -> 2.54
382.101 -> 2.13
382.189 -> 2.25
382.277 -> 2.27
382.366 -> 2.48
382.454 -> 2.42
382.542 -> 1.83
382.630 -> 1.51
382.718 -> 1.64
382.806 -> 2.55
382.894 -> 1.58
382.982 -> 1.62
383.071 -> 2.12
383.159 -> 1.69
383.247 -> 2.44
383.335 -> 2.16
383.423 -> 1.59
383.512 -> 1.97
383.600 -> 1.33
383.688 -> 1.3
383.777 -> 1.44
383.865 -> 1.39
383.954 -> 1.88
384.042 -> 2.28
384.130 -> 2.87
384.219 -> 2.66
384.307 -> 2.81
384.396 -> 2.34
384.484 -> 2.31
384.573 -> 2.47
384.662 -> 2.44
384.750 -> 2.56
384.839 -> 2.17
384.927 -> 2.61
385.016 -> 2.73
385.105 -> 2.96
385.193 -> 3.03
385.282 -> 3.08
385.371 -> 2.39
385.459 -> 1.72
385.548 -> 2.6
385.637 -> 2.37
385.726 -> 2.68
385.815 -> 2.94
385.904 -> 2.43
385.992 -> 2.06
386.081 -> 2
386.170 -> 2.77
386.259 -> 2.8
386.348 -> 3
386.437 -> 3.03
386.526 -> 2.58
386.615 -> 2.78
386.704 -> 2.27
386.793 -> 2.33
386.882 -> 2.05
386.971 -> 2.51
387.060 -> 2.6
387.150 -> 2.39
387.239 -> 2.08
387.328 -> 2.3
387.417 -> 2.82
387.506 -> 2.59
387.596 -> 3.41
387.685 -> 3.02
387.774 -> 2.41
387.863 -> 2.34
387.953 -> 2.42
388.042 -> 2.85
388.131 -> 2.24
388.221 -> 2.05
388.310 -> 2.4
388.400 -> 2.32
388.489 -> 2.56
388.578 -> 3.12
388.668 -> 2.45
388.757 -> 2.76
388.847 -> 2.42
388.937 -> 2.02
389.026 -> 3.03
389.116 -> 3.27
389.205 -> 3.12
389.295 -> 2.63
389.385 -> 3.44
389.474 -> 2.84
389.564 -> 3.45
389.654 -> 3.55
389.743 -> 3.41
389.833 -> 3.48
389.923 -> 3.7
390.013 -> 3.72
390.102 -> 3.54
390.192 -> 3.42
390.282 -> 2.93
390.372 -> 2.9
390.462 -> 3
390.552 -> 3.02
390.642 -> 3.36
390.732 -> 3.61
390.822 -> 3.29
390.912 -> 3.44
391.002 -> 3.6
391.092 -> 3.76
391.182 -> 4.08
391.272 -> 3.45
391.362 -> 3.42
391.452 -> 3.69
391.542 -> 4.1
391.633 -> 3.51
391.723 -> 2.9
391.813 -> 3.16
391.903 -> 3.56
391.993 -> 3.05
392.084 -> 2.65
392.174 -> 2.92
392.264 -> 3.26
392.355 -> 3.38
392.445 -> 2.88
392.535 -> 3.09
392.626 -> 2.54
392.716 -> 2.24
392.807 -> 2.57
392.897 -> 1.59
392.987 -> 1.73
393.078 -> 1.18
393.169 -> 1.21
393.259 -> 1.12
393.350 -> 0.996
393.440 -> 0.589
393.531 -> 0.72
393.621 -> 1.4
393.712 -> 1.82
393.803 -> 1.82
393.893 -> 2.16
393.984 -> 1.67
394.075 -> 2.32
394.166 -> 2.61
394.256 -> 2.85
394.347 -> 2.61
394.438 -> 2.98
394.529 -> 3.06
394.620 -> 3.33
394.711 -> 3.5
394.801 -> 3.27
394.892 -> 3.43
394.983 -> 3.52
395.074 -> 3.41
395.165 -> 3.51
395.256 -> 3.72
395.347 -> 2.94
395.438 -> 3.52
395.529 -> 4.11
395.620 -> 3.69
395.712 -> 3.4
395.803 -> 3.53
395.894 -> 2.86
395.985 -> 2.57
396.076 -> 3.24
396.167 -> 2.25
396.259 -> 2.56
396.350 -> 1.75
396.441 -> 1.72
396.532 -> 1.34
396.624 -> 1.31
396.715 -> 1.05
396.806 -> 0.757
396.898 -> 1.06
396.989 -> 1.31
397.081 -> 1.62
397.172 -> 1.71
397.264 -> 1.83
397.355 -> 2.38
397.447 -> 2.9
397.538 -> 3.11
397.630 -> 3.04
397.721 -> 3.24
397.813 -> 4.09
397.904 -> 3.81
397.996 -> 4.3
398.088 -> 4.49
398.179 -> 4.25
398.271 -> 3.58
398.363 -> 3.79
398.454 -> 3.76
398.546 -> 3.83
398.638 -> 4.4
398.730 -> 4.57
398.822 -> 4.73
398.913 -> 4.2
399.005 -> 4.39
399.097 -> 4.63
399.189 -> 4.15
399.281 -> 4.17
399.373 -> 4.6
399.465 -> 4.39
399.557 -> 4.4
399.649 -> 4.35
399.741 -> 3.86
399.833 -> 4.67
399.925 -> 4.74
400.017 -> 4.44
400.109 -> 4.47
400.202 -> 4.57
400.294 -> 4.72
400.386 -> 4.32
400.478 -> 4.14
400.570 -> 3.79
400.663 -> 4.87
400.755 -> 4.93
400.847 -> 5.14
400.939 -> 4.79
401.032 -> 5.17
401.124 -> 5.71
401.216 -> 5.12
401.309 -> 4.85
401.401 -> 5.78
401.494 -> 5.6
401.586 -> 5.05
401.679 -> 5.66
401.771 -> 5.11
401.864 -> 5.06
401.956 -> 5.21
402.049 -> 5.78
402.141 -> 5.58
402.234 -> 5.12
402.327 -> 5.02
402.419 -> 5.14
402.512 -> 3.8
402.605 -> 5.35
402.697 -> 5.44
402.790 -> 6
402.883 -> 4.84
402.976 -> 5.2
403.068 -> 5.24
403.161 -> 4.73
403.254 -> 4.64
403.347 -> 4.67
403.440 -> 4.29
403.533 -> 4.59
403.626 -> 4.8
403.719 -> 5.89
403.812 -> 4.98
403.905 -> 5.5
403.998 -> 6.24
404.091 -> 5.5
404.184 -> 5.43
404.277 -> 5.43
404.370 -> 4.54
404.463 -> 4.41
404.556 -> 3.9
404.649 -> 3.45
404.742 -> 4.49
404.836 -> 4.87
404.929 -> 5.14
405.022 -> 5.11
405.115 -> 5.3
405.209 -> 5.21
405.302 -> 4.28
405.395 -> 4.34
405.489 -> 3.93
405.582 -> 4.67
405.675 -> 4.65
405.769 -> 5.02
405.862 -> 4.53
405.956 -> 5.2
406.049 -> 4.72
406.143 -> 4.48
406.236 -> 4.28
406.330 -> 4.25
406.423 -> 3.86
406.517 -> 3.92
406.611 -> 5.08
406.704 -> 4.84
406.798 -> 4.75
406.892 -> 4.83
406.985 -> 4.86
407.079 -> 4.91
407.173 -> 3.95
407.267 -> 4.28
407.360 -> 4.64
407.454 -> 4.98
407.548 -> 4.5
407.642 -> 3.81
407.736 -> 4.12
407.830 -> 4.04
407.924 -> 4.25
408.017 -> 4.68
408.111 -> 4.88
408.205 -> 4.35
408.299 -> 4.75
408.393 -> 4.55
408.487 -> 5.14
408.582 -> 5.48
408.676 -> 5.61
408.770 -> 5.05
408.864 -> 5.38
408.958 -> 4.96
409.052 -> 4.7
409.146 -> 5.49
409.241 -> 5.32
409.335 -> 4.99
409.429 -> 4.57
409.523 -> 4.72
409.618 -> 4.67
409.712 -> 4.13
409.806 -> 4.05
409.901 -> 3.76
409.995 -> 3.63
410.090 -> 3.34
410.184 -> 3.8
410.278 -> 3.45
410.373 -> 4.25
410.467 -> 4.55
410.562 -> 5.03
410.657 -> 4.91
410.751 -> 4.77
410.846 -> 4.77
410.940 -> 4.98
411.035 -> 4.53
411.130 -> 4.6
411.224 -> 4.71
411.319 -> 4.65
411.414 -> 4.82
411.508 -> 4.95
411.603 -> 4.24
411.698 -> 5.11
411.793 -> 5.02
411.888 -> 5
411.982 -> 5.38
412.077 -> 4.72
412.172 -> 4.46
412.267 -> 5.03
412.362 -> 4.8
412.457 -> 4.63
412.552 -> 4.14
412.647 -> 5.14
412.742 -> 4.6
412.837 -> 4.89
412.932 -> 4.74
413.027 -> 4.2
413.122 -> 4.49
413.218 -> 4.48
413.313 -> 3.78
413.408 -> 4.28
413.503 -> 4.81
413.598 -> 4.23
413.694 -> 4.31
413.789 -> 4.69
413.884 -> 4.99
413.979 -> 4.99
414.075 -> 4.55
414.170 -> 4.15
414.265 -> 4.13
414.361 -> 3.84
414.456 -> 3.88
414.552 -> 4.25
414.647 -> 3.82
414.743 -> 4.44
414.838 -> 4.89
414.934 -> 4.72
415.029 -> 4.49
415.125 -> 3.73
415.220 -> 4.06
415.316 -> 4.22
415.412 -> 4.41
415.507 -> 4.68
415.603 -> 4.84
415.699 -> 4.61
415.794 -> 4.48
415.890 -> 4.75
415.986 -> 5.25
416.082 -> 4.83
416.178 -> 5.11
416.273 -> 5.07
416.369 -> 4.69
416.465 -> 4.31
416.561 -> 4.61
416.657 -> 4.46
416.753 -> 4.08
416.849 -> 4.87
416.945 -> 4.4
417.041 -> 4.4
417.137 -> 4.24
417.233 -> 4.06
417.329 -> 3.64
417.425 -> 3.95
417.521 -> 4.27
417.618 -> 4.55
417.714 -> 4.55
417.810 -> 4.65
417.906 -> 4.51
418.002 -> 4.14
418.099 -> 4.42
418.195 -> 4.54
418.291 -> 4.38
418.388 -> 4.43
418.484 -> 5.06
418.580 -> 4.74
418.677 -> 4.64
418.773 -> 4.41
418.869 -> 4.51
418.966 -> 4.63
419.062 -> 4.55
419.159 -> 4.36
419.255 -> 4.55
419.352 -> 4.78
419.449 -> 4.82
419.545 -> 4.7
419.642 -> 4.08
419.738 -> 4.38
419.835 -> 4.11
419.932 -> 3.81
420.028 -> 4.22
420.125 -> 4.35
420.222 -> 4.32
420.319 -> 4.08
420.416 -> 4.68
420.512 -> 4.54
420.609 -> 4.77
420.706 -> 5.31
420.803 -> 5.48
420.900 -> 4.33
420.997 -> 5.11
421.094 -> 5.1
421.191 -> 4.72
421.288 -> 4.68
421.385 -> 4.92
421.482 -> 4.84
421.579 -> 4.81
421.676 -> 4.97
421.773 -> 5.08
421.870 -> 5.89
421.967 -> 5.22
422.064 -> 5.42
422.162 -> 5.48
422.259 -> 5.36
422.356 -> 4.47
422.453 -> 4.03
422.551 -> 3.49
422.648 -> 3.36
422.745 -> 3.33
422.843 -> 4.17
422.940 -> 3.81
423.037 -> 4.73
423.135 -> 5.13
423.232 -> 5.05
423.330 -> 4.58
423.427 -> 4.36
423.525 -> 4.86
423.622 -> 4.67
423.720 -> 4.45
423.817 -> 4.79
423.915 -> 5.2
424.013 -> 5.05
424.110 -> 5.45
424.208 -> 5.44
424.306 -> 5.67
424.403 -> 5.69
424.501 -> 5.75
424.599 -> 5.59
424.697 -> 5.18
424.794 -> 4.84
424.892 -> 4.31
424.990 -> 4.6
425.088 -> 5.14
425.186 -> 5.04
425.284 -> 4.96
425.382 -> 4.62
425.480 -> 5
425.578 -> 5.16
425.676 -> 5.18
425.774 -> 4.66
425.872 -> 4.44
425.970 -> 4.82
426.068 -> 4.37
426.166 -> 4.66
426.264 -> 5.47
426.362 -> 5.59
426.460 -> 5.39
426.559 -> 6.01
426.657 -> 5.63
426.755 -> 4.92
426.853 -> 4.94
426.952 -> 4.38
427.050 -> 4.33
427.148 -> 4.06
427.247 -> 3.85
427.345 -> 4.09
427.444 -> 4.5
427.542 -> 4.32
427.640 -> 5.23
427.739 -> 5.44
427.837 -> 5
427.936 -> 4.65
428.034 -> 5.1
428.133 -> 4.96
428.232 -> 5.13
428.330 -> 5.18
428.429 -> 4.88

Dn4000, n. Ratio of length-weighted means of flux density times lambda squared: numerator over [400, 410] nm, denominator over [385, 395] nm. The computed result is 1.9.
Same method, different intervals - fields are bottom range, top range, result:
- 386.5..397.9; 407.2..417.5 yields 1.86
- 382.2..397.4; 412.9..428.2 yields 2.11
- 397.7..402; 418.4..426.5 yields 1.17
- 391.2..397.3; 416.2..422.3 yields 2.07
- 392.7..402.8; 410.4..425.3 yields 1.45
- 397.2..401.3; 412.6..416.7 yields 1.16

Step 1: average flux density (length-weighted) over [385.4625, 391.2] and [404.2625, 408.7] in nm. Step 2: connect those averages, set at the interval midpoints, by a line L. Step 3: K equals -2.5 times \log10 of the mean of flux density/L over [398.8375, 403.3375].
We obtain -0.19 mag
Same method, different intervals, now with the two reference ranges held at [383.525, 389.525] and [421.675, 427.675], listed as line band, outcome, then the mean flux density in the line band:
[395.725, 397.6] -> 0.443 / 2.07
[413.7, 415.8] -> -0.042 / 4.4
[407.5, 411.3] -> -0.174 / 4.58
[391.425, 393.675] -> 0.195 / 2.39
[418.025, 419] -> -0.024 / 4.56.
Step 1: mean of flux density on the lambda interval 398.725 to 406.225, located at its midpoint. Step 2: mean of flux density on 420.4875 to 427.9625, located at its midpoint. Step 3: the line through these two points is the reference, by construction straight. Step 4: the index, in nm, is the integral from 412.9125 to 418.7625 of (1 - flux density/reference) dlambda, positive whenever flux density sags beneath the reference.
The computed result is 0.48 nm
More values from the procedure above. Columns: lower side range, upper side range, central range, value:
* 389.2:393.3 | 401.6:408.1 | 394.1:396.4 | 0.29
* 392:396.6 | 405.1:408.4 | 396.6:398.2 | 0.27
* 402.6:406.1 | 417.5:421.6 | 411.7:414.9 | 0.11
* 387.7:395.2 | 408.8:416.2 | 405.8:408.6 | -0.30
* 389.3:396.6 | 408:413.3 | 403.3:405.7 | -0.47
